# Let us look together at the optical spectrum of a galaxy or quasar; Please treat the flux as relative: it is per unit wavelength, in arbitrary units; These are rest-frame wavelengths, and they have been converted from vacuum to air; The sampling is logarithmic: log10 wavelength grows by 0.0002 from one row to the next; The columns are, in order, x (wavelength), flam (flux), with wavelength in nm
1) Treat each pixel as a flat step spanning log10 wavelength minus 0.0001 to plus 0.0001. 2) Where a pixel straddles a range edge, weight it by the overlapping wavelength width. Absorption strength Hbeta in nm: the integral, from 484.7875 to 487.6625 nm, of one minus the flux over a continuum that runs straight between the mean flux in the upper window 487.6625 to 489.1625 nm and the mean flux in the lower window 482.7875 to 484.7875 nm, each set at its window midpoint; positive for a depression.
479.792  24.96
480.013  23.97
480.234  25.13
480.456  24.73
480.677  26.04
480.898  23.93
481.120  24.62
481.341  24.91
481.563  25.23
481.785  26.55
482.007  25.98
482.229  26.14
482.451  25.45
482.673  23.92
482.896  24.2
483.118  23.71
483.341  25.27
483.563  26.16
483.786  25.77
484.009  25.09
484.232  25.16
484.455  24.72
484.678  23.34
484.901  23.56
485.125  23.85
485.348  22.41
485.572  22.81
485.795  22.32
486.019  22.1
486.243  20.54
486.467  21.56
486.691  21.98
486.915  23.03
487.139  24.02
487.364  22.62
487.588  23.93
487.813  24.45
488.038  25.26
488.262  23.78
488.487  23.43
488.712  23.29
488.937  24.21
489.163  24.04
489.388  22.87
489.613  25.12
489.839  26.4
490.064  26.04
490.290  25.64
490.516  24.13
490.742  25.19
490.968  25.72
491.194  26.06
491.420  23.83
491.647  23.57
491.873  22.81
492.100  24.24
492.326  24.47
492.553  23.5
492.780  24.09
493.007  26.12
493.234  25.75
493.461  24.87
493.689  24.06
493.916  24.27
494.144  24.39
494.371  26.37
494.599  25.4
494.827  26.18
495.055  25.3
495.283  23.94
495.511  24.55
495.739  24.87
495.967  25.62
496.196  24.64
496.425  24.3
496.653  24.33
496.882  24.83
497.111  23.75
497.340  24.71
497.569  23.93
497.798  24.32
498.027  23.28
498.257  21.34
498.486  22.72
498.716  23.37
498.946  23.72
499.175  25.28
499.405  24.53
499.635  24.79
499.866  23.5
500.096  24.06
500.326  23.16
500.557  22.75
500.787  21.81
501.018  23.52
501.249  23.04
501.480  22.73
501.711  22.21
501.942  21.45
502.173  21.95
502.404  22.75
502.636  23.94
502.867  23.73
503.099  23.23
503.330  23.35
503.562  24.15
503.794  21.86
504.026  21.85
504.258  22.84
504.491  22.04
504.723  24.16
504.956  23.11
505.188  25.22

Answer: 0.21 nm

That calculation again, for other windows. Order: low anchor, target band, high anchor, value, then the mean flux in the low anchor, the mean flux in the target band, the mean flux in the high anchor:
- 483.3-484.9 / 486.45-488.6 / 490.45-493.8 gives 0.11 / 25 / 23.5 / 24.6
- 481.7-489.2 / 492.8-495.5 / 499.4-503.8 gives -0.18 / 23.9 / 25.1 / 23.1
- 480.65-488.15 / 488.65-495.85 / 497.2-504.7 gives -0.32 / 24.1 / 24.7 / 23.2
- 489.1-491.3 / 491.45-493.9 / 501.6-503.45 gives 0.04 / 25.2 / 24.3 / 22.8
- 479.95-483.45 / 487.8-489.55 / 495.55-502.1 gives 0.04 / 25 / 23.9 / 23.7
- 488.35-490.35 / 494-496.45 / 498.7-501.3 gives -0.10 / 24.5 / 25.1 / 23.6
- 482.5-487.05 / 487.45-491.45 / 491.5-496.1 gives -0.08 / 23.6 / 24.6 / 24.7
